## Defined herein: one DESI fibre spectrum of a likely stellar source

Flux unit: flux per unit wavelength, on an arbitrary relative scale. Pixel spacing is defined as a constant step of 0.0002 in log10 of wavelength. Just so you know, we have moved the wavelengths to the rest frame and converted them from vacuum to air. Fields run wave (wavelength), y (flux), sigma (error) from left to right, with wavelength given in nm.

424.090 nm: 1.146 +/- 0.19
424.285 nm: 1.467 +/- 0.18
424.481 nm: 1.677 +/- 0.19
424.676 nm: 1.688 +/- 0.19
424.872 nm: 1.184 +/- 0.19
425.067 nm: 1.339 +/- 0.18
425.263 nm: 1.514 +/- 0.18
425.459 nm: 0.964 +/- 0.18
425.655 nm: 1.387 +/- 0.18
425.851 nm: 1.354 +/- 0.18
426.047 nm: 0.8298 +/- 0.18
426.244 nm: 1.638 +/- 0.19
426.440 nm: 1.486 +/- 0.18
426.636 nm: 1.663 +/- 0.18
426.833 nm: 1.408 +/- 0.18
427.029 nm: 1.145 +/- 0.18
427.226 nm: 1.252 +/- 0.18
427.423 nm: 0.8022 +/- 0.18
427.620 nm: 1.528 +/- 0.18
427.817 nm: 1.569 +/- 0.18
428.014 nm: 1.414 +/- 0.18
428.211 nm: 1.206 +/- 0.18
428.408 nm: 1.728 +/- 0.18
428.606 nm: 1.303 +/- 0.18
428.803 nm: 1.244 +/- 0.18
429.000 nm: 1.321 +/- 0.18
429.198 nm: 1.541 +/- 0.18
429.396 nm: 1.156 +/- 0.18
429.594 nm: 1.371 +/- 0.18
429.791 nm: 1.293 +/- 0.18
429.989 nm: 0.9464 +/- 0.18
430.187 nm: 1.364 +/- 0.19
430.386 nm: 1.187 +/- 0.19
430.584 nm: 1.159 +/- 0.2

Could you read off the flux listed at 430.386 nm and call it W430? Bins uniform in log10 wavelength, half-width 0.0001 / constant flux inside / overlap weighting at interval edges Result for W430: 1.187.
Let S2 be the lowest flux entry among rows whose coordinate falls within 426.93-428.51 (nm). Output 0.8022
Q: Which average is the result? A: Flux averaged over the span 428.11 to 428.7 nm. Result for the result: 1.41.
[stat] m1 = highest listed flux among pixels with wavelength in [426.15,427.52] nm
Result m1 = 1.663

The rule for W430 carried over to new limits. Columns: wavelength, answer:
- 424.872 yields 1.184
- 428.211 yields 1.206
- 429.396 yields 1.156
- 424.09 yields 1.146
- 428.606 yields 1.303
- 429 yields 1.321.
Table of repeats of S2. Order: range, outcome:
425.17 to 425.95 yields 0.964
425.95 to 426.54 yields 0.8298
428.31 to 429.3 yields 1.244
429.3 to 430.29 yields 0.9464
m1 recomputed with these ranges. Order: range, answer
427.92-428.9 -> 1.728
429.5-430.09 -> 1.371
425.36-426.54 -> 1.638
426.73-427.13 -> 1.408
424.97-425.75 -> 1.514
